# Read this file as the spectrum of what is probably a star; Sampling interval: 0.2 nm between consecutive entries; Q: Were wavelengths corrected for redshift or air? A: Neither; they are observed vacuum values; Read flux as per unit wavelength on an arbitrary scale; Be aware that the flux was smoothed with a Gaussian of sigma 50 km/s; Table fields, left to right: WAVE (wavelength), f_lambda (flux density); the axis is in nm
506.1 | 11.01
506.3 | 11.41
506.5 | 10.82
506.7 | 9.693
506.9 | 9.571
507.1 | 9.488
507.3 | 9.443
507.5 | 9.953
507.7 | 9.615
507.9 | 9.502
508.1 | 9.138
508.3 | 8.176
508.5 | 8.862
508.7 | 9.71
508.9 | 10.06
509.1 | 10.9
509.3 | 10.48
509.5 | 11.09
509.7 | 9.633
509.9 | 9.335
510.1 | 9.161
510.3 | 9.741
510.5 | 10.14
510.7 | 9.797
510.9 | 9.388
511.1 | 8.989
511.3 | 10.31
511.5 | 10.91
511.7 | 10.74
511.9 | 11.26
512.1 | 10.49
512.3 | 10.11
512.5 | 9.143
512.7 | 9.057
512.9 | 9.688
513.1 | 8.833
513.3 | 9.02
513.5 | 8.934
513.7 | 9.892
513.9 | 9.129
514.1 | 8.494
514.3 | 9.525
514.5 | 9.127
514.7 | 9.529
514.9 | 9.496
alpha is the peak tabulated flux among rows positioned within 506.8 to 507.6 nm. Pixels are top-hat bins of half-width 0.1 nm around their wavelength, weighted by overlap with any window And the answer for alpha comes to 9.953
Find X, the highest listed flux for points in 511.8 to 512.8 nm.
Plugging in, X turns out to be 11.26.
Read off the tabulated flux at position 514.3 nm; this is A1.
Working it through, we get 9.525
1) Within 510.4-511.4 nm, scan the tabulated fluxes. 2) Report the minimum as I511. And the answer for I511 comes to 8.989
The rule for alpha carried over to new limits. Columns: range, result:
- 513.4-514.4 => 9.892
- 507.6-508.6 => 9.615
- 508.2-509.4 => 10.9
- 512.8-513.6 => 9.688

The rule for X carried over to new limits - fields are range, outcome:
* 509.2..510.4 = 11.09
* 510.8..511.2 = 9.388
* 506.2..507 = 11.41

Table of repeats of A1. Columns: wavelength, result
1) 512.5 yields 9.143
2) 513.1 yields 8.833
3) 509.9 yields 9.335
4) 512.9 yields 9.688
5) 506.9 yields 9.571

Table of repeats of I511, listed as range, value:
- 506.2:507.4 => 9.443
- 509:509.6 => 10.48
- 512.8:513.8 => 8.833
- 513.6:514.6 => 8.494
